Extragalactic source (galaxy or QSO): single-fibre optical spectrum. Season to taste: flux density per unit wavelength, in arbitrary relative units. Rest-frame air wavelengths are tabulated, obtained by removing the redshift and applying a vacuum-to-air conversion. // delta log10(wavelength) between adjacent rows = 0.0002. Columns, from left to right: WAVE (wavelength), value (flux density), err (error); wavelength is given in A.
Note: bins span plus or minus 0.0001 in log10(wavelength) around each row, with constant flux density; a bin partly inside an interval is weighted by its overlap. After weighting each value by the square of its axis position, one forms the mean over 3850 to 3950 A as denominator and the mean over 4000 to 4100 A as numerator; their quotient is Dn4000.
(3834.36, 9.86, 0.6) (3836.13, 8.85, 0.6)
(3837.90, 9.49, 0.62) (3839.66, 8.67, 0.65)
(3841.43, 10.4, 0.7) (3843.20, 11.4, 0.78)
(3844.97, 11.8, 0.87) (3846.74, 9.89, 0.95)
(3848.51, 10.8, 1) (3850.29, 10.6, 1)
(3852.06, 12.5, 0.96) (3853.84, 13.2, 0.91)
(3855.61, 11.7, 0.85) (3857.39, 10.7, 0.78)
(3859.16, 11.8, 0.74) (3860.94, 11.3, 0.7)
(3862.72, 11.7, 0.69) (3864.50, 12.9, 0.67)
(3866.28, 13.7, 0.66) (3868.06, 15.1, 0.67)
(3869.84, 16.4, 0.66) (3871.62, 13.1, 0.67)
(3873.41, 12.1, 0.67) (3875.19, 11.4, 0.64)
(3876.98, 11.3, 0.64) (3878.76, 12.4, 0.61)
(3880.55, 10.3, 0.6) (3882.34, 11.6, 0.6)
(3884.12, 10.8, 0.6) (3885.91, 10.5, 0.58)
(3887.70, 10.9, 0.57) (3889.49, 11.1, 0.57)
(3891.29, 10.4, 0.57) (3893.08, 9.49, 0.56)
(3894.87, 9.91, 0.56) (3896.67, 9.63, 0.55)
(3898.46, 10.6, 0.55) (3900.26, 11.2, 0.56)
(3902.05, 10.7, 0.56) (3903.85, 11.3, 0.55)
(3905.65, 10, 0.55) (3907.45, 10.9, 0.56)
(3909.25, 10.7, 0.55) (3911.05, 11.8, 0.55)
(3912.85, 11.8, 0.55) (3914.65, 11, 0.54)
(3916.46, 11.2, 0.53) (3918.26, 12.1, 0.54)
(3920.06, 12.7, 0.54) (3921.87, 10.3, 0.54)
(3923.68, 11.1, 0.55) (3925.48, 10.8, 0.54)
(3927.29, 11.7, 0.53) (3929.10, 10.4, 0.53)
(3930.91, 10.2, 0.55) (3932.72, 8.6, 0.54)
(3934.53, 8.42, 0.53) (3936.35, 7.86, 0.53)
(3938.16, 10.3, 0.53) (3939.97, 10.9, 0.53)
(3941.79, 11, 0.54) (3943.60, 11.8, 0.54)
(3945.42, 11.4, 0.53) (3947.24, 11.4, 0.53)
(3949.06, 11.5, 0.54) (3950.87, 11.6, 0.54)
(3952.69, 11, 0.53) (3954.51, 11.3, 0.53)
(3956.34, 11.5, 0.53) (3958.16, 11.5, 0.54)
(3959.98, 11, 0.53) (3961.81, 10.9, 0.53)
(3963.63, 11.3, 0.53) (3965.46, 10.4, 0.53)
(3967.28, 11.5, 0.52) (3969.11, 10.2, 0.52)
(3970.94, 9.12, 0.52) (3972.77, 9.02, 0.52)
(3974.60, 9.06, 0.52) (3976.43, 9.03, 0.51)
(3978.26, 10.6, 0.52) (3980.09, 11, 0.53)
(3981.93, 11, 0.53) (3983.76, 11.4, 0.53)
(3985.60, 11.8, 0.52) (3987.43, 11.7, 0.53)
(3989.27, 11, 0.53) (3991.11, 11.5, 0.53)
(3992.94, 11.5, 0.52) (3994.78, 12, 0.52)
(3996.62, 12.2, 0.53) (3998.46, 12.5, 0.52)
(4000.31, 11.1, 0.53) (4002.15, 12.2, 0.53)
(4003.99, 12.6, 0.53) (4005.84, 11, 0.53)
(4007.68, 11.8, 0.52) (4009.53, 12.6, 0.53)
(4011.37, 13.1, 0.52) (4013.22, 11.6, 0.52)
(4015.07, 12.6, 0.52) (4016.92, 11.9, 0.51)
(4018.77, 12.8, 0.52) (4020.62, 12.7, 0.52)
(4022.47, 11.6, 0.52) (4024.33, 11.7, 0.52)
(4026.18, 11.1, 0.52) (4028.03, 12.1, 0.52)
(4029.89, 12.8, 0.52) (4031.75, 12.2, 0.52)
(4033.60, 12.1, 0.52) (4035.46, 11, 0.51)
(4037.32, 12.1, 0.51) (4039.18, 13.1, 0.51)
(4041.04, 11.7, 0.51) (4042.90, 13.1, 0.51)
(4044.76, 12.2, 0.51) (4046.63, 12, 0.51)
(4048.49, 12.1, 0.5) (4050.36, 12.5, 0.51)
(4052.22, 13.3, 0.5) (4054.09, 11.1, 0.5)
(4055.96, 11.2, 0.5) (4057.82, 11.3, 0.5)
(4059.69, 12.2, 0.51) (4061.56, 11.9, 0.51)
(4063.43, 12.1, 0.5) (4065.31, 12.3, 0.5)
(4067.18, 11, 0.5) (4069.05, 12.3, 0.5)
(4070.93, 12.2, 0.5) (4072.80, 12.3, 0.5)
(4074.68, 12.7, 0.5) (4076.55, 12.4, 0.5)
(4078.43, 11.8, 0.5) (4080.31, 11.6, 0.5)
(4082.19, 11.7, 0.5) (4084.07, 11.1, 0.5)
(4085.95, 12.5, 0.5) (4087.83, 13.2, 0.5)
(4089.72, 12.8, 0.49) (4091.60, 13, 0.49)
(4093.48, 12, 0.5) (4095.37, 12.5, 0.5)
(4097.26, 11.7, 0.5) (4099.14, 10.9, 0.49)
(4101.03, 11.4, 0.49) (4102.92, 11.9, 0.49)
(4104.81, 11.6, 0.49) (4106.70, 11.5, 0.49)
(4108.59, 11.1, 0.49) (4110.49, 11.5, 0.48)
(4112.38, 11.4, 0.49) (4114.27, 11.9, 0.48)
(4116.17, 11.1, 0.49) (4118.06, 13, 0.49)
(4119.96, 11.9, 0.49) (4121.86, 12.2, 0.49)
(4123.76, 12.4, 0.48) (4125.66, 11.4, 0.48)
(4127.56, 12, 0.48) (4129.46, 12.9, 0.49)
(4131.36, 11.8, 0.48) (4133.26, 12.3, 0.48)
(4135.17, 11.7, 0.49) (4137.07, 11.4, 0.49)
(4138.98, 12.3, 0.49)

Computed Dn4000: 1.16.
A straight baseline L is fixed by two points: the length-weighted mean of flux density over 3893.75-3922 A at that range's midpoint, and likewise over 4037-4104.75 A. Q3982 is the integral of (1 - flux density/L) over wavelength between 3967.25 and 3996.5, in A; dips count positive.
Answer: 1.9 A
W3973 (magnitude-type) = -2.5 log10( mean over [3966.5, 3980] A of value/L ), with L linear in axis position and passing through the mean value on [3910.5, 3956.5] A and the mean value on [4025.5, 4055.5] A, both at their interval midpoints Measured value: 0.155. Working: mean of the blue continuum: 10.9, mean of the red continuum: 12.1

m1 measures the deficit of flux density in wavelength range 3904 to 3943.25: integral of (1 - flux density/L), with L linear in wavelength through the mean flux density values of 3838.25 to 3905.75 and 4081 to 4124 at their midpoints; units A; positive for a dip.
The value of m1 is 2.84 A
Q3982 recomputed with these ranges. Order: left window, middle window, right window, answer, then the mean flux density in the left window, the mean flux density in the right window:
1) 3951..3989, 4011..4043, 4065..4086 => -2.1 A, 10.7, 12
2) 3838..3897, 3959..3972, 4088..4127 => 1.2 A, 11.5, 11.9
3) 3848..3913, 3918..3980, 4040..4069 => 5.8 A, 11.5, 12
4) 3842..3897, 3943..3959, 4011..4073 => 0.6 A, 11.6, 12.1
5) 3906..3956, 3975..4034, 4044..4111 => -1.7 A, 10.9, 12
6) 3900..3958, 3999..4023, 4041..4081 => -1.1 A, 10.9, 12.1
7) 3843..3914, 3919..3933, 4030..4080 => 1.0 A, 11.5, 12.1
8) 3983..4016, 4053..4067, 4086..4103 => 0.4 A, 11.9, 12.2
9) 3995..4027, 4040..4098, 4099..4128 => -1.3 A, 12.1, 11.7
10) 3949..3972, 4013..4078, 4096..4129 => -4.1 A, 11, 11.7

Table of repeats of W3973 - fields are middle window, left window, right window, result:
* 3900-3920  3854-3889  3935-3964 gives 0.030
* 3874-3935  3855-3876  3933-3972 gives 0.093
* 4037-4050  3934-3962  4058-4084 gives -0.055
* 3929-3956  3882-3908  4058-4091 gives 0.046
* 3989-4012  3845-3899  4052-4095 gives -0.004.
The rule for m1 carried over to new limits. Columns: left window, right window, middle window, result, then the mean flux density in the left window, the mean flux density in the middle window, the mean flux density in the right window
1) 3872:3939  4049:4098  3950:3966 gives 0.0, 10.8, 11.2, 12.1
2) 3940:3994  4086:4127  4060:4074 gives -0.5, 10.9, 12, 11.9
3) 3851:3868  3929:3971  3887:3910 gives 2.1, 12.3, 10.5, 10.7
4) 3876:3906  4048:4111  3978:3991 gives 0.1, 10.7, 11.3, 12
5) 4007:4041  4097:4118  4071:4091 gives -0.9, 12.2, 12.2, 11.5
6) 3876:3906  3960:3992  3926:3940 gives 1.2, 10.7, 9.75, 10.6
